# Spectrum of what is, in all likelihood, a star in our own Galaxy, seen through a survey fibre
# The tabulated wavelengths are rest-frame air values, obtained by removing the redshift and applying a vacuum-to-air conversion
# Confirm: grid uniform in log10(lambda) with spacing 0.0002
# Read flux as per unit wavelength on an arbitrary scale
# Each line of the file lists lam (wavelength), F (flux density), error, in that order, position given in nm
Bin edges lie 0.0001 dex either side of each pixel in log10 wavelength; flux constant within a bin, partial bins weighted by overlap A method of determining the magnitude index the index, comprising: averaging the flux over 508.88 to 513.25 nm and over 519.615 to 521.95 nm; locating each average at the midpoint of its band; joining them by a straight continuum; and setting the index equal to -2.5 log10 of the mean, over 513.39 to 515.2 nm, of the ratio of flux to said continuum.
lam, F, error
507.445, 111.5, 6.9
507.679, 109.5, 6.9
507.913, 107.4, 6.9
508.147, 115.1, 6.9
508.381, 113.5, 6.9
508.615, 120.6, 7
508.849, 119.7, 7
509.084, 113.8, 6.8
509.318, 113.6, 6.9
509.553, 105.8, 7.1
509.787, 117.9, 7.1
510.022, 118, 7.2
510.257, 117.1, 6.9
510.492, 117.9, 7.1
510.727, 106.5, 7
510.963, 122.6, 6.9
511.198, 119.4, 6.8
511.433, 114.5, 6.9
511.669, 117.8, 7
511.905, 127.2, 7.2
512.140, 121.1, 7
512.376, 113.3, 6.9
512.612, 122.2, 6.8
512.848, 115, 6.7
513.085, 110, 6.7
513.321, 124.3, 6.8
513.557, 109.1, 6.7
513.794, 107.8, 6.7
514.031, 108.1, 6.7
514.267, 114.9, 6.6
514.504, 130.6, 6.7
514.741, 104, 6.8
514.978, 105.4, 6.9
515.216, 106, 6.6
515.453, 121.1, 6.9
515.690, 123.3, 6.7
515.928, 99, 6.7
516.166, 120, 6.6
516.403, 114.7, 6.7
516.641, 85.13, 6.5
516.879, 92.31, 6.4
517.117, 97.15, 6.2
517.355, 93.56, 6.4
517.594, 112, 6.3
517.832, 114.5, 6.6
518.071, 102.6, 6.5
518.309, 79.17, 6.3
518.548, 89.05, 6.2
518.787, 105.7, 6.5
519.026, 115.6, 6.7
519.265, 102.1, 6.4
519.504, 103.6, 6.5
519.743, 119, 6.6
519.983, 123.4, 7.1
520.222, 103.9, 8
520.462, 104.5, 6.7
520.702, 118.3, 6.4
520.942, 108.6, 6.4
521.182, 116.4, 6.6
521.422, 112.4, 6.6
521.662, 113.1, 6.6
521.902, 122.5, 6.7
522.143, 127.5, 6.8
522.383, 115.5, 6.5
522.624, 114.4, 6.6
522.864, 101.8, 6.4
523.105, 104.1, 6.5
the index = 0.04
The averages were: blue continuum 116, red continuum 114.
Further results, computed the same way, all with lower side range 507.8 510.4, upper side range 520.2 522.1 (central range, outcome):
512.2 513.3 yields -0.02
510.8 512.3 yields -0.05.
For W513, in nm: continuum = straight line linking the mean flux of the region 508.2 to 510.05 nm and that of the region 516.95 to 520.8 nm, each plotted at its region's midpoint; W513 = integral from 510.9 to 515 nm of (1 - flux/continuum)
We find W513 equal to -0.18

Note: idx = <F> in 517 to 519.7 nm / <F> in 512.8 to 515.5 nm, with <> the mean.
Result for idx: 0.9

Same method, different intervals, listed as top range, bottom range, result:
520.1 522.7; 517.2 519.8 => 1.11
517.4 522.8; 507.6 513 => 0.95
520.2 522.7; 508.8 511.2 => 0.99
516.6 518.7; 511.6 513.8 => 0.83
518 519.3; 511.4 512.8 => 0.83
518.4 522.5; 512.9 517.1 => 1.01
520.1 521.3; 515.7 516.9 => 1.05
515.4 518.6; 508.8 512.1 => 0.88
